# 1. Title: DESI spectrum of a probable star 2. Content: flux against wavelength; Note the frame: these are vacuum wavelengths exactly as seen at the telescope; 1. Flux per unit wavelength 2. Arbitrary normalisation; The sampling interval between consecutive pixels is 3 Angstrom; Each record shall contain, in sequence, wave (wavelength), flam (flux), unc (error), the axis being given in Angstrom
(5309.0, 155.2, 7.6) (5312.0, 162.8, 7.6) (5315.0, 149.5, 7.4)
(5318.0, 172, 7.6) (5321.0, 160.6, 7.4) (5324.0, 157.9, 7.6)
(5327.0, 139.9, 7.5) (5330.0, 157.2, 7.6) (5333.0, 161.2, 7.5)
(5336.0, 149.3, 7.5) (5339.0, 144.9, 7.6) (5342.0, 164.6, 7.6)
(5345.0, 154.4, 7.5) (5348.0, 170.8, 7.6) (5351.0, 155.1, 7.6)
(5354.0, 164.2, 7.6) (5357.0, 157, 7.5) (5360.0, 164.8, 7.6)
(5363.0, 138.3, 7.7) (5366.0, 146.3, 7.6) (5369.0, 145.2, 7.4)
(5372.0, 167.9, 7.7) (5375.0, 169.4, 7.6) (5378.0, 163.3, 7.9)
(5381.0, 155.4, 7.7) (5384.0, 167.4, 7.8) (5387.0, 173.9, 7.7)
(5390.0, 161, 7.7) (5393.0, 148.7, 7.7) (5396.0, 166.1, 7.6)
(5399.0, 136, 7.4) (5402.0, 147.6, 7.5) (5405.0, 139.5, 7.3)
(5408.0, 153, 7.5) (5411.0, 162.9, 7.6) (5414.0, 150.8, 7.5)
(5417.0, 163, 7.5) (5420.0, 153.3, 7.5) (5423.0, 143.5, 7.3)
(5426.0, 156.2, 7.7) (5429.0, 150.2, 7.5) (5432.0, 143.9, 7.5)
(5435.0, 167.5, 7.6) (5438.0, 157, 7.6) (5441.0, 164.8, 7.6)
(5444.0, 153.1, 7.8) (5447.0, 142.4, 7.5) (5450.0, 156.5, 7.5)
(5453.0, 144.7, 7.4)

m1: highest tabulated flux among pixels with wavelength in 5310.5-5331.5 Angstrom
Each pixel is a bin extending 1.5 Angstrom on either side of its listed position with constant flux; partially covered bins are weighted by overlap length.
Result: 172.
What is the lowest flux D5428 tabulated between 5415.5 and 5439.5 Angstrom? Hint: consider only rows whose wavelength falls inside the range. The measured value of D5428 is 143.5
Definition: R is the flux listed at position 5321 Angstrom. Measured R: 160.6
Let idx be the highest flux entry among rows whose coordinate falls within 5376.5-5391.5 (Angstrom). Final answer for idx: 173.9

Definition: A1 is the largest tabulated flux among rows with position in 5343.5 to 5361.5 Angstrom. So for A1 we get 170.8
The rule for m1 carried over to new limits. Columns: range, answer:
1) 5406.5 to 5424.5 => 163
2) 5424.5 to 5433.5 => 156.2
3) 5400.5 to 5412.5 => 162.9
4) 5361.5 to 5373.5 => 167.9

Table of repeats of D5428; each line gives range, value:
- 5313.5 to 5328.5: 139.9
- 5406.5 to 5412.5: 153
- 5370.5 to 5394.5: 148.7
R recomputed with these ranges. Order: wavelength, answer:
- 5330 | 157.2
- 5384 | 167.4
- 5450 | 156.5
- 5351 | 155.1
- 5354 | 164.2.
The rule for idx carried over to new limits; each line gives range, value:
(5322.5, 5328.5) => 157.9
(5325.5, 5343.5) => 164.6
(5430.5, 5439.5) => 167.5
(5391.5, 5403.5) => 166.1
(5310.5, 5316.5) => 162.8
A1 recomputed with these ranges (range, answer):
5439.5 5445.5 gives 164.8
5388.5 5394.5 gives 161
